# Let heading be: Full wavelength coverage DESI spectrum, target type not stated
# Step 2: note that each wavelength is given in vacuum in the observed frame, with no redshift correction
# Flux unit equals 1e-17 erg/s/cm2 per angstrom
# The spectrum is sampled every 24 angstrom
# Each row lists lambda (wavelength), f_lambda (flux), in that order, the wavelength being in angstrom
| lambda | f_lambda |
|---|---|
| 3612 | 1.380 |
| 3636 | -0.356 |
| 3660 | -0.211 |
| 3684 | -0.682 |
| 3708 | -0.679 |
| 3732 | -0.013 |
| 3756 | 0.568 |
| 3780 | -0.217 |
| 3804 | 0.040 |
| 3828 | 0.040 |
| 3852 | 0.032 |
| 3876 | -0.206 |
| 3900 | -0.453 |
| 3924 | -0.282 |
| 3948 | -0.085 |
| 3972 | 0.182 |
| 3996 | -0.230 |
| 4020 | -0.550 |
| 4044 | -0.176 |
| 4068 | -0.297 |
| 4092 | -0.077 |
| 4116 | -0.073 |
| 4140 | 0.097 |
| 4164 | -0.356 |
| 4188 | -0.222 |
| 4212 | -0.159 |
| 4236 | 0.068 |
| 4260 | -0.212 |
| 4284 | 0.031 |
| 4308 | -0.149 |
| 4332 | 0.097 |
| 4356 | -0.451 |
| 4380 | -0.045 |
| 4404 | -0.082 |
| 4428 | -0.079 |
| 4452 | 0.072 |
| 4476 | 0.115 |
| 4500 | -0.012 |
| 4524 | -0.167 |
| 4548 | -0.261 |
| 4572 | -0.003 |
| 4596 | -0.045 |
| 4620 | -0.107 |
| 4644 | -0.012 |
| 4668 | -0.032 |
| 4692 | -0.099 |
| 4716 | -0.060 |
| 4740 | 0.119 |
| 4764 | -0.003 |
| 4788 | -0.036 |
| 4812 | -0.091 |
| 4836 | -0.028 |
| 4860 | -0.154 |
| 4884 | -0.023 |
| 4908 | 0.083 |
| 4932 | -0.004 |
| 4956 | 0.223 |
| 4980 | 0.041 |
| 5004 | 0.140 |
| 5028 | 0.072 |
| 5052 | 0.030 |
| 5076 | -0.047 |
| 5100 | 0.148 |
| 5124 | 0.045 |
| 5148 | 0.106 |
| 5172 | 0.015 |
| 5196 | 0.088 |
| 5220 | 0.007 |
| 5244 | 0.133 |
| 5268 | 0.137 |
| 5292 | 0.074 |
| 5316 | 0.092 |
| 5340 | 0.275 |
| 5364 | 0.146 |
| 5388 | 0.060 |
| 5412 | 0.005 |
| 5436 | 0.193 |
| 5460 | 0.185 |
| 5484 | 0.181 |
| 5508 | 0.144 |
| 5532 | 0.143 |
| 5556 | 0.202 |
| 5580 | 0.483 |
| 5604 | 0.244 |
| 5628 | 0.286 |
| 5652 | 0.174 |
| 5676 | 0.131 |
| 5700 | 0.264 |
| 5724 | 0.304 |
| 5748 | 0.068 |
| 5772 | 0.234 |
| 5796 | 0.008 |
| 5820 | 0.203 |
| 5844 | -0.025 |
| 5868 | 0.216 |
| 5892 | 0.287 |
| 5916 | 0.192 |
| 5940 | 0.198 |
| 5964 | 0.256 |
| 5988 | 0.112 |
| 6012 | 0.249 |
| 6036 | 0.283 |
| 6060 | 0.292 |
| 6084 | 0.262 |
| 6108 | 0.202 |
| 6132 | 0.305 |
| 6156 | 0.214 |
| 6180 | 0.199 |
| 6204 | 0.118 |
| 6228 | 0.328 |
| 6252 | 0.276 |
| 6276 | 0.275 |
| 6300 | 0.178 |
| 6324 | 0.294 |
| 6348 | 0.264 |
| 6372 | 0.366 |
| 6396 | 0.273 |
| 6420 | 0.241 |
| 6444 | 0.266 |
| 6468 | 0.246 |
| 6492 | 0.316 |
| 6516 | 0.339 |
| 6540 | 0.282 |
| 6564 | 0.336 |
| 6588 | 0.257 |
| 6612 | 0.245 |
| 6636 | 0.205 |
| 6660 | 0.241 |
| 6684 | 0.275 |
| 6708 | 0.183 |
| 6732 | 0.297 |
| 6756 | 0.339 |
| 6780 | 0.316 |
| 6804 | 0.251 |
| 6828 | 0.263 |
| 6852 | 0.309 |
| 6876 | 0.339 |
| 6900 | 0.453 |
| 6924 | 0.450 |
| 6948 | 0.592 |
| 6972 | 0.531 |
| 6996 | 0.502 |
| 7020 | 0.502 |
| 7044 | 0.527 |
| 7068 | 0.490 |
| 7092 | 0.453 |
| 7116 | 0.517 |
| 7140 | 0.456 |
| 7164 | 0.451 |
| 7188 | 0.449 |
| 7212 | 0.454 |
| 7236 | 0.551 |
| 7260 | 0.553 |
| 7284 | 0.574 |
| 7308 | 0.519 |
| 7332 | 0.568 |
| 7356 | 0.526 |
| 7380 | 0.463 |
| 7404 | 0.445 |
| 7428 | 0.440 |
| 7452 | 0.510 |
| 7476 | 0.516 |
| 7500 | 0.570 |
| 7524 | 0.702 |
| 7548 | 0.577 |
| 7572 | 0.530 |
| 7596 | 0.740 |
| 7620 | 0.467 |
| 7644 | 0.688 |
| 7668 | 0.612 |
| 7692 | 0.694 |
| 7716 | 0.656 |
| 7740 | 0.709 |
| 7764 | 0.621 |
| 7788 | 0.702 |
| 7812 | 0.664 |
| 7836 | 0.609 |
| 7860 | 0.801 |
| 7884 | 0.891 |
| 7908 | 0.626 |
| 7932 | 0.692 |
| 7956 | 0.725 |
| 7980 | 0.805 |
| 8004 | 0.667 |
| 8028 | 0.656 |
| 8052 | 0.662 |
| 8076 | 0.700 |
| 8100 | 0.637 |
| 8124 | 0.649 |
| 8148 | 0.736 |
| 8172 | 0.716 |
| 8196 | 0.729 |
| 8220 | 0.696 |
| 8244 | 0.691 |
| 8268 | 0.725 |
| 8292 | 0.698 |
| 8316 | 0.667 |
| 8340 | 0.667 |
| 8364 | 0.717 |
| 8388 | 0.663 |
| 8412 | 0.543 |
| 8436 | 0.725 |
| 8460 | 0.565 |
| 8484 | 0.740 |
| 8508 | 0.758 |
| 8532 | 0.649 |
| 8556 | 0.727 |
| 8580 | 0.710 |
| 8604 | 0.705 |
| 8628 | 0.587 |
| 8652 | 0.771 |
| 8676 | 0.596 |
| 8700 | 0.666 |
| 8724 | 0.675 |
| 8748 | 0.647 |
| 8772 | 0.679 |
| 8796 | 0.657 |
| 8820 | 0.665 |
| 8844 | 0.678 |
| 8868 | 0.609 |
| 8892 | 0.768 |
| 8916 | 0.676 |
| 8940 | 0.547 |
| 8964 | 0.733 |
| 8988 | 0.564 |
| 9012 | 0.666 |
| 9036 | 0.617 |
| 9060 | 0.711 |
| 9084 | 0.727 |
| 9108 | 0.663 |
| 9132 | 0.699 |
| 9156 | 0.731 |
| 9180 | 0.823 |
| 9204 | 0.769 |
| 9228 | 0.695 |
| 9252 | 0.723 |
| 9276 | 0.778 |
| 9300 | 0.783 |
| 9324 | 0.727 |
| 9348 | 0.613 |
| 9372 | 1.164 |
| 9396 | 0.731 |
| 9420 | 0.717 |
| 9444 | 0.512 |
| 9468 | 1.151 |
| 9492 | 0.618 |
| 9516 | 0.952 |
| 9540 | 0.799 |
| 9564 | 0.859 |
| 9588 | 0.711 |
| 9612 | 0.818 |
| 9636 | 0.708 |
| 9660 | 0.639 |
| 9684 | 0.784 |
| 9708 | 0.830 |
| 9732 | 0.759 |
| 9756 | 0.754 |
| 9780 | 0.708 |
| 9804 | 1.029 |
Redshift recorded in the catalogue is 0.73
